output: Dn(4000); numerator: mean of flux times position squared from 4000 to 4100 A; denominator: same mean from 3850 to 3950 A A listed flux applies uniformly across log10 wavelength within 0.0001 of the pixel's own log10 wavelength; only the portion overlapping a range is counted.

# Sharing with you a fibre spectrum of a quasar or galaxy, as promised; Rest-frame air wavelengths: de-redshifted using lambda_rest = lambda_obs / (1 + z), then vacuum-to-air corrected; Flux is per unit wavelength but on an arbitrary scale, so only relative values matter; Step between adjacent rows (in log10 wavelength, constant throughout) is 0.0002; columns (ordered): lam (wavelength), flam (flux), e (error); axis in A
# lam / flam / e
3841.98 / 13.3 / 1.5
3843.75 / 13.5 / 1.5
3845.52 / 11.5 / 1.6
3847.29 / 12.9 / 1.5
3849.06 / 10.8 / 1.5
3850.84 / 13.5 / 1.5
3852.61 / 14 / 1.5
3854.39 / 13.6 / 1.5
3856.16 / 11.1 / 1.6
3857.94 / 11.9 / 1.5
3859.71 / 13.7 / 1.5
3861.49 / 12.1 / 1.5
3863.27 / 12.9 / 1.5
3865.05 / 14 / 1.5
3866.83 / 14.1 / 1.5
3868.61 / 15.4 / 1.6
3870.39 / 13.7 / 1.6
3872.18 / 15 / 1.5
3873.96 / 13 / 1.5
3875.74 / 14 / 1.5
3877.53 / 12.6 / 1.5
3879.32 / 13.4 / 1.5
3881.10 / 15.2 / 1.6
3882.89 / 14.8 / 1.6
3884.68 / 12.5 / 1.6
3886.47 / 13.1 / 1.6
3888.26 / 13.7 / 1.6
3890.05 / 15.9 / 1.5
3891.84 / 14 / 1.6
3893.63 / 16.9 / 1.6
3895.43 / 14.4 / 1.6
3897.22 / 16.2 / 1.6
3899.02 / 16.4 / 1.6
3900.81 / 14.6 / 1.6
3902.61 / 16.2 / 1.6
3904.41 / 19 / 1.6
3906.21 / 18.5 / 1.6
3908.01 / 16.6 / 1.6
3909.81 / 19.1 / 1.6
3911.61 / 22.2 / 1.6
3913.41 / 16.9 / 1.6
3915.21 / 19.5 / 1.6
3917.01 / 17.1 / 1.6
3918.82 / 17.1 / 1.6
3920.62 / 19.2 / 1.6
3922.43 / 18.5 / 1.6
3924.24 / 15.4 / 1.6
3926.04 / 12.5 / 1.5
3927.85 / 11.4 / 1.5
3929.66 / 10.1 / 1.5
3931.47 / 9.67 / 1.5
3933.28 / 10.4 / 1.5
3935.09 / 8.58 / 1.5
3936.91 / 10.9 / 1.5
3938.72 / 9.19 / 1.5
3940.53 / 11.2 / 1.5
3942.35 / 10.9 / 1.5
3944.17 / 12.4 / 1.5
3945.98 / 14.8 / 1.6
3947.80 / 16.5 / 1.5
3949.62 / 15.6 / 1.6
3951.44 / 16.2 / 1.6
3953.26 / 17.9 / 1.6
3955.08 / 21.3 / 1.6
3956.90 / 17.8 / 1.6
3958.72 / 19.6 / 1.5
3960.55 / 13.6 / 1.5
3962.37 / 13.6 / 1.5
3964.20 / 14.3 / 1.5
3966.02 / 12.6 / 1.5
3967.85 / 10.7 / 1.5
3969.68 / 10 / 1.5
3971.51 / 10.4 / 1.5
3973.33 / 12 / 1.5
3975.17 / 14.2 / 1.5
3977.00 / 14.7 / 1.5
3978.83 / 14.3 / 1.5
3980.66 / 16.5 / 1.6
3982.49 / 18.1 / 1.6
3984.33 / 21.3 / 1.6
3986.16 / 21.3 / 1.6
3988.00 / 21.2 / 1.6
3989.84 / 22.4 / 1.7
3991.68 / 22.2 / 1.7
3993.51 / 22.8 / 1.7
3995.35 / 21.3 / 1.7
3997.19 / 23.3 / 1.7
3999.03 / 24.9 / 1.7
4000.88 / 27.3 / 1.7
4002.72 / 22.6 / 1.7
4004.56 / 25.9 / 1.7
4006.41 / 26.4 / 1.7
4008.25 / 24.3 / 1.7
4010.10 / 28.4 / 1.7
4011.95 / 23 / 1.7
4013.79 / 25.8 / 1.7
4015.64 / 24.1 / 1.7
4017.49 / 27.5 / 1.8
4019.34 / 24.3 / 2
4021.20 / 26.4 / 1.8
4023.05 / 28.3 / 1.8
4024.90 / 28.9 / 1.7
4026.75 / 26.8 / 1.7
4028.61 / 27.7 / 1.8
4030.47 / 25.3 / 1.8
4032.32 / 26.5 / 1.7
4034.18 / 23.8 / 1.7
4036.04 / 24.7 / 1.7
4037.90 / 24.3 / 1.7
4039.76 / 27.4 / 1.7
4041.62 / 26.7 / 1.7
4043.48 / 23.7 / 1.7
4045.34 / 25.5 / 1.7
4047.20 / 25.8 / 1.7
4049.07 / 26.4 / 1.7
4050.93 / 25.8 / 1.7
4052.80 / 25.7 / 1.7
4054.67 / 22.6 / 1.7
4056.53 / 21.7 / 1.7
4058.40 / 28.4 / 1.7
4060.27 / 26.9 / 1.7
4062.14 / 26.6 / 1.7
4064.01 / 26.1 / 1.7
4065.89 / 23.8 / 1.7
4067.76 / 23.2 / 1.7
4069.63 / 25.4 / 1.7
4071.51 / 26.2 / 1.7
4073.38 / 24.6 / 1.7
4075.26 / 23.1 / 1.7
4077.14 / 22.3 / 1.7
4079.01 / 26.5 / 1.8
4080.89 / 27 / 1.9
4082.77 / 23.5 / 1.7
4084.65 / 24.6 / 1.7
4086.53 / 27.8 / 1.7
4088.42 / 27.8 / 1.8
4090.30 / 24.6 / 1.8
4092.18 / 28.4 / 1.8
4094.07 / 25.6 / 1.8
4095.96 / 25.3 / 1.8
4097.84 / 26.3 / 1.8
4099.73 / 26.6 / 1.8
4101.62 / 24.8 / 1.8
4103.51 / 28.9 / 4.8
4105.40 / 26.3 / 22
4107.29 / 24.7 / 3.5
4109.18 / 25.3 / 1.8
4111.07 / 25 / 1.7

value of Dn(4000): 1.92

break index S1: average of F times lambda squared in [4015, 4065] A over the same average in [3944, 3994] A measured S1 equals 1.63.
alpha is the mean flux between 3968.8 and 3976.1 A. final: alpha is 11.7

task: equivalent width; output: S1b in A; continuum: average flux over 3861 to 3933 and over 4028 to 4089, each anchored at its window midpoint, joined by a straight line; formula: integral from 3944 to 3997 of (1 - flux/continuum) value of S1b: 8.42 A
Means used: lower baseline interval 15.2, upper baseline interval 25.3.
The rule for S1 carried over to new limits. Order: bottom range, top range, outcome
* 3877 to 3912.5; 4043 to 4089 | 1.74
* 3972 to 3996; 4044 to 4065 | 1.43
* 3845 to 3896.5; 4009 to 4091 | 2.06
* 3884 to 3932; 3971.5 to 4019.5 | 1.43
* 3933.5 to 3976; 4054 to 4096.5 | 1.98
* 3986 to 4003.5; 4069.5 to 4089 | 1.15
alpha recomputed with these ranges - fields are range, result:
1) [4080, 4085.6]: 25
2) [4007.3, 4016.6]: 25.1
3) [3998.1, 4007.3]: 25.4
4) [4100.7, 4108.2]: 26.2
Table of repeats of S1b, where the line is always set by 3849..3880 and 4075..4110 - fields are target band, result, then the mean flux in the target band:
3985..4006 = -2.80 A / 23.3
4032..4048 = -1.67 A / 25.3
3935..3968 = 6.96 A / 14.3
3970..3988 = 3.40 A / 16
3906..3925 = -2.47 A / 18.2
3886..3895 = -0.01 A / 14.8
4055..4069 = -0.58 A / 25.1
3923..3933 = 2.88 A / 12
